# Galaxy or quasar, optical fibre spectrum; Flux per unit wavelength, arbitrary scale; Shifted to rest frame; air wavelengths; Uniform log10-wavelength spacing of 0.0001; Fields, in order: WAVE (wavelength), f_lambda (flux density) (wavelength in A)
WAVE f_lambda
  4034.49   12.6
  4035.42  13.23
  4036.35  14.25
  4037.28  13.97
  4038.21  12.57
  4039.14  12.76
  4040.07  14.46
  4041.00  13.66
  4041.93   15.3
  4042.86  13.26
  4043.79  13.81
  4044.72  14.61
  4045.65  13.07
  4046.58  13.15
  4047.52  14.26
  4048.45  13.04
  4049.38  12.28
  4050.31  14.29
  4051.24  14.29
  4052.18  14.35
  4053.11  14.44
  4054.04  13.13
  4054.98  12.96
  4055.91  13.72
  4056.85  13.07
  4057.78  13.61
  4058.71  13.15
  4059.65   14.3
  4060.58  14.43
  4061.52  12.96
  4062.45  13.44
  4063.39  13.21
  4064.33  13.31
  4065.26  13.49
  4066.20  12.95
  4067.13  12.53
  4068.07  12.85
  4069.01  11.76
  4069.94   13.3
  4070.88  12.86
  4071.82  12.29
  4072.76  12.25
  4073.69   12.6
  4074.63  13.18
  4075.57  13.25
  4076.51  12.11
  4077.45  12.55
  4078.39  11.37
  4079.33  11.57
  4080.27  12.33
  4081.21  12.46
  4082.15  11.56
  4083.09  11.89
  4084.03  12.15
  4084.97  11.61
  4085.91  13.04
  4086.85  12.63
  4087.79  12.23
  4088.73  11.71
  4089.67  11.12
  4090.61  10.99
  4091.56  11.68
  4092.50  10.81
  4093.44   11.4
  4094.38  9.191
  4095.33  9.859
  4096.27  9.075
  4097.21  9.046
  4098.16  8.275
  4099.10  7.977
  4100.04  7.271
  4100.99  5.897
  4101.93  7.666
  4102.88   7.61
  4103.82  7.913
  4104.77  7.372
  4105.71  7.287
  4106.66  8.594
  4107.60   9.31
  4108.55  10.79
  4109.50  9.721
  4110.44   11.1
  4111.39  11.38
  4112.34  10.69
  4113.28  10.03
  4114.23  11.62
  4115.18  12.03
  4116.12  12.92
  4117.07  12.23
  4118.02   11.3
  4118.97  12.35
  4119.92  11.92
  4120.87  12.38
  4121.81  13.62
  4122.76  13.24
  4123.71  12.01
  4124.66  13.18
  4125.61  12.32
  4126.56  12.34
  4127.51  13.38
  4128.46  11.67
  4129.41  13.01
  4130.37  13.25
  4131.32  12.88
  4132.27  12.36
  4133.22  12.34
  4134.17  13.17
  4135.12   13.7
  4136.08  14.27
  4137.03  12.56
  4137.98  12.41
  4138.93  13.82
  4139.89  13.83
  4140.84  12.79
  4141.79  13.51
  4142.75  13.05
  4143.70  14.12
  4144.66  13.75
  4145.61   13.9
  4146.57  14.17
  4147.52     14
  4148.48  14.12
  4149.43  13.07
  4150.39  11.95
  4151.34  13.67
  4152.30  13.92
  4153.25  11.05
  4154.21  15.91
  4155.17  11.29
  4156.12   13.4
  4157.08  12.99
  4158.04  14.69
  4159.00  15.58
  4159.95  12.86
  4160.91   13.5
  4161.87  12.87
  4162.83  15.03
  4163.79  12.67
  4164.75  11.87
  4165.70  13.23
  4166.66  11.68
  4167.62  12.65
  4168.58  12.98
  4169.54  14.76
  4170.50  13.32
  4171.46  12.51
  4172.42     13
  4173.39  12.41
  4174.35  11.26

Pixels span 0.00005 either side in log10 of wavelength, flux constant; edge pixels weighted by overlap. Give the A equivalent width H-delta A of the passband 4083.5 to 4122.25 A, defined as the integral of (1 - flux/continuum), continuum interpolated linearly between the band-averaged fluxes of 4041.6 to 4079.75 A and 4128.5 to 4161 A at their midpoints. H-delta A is 8.5 A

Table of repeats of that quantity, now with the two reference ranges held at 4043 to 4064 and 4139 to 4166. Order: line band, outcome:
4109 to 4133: 2.47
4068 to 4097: 3.73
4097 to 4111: 5.31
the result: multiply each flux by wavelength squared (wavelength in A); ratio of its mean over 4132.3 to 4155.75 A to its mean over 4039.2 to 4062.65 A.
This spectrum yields 1.02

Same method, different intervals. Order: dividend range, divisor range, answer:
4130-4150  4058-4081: 1.08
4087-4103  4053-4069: 0.73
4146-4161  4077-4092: 1.17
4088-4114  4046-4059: 0.71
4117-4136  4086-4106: 1.36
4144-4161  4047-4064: 1.04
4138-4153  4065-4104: 1.25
